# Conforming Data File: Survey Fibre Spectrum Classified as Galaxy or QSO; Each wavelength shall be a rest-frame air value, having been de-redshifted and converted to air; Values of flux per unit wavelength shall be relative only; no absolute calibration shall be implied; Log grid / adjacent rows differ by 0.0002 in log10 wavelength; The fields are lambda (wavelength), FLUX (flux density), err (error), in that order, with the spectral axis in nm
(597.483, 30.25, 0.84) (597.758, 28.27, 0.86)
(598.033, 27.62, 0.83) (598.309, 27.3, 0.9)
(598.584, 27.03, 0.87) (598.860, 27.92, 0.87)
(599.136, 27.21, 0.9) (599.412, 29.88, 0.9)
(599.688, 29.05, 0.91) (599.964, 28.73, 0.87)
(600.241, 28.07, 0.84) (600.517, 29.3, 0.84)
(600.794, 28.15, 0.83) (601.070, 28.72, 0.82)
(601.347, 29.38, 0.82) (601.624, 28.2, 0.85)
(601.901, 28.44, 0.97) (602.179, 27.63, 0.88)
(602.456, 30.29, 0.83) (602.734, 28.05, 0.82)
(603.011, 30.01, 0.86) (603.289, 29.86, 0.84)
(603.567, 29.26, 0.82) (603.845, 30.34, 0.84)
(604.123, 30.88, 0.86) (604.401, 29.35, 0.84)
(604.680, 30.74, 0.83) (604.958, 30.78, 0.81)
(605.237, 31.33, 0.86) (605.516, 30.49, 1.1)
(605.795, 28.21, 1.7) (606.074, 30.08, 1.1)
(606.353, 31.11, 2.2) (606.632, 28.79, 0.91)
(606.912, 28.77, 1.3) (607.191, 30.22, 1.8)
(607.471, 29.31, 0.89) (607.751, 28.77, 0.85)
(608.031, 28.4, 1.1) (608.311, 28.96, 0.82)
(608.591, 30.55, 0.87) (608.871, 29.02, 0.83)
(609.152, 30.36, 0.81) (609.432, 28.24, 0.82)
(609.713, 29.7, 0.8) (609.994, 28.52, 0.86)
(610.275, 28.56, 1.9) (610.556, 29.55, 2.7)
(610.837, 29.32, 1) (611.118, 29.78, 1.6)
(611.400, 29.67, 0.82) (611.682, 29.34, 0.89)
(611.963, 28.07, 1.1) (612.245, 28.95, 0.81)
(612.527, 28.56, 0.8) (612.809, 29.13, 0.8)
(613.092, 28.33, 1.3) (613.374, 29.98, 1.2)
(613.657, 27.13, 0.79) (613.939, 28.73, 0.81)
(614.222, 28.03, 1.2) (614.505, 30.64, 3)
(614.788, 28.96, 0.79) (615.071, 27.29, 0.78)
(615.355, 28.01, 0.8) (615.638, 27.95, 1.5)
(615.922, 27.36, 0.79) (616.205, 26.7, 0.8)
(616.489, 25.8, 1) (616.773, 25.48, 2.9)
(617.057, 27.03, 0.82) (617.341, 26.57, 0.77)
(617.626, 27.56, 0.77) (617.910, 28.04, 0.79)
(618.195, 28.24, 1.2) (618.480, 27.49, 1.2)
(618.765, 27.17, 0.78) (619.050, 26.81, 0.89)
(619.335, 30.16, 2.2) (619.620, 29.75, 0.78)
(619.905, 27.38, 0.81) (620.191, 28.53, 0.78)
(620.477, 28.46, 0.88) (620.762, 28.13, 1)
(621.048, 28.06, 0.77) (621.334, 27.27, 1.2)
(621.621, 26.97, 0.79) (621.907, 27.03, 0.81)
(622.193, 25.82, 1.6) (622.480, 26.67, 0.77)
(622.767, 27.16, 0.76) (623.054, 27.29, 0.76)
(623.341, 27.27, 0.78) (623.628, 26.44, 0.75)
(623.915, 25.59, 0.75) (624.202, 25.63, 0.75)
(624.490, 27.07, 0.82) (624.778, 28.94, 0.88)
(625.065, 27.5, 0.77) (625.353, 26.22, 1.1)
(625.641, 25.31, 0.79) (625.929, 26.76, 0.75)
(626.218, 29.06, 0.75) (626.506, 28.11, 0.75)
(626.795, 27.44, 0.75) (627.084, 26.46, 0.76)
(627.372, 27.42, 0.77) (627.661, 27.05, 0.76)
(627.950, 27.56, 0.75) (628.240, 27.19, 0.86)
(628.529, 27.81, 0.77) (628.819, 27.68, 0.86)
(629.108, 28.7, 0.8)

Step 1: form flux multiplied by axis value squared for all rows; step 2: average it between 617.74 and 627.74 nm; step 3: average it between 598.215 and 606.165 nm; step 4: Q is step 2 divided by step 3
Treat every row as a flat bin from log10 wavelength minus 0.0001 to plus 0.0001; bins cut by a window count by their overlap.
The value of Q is 1.0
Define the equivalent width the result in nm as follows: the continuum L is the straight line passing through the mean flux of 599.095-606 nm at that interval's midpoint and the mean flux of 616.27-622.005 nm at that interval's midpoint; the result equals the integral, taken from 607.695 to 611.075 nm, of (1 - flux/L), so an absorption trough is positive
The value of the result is -0.07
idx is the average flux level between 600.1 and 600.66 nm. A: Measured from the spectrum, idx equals 28.7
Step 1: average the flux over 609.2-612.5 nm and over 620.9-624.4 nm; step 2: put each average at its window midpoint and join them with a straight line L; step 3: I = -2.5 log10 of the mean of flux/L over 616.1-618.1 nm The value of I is 0.04 mag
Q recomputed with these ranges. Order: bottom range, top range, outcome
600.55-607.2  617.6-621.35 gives 1.00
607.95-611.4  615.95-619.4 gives 0.95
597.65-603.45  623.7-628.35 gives 1.03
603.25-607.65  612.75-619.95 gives 0.97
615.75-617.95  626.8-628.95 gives 1.06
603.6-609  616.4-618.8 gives 0.94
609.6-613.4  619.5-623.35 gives 0.98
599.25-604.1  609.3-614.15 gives 1.03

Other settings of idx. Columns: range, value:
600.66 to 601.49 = 28.8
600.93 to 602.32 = 28.5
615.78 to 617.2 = 26.5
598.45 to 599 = 27.5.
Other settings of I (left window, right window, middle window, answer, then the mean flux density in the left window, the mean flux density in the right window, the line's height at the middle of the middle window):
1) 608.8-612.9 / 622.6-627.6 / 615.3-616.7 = 0.05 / 29.1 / 27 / 28.4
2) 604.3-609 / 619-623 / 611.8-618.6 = 0.02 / 29.7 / 27.7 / 28.5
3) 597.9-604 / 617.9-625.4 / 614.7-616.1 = 0.00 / 28.7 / 27.5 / 27.8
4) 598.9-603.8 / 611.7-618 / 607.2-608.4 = -0.02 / 28.8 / 28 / 28.4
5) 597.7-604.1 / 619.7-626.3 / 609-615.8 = -0.04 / 28.7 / 27.2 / 27.9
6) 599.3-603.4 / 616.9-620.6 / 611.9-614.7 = -0.02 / 28.9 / 27.9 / 28.2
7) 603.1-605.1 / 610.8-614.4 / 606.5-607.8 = 0.02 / 30.2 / 28.9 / 29.7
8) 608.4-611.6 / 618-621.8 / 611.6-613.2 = 0.01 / 29.4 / 28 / 29.1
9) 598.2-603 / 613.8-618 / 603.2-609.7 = -0.06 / 28.5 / 27.6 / 28.1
